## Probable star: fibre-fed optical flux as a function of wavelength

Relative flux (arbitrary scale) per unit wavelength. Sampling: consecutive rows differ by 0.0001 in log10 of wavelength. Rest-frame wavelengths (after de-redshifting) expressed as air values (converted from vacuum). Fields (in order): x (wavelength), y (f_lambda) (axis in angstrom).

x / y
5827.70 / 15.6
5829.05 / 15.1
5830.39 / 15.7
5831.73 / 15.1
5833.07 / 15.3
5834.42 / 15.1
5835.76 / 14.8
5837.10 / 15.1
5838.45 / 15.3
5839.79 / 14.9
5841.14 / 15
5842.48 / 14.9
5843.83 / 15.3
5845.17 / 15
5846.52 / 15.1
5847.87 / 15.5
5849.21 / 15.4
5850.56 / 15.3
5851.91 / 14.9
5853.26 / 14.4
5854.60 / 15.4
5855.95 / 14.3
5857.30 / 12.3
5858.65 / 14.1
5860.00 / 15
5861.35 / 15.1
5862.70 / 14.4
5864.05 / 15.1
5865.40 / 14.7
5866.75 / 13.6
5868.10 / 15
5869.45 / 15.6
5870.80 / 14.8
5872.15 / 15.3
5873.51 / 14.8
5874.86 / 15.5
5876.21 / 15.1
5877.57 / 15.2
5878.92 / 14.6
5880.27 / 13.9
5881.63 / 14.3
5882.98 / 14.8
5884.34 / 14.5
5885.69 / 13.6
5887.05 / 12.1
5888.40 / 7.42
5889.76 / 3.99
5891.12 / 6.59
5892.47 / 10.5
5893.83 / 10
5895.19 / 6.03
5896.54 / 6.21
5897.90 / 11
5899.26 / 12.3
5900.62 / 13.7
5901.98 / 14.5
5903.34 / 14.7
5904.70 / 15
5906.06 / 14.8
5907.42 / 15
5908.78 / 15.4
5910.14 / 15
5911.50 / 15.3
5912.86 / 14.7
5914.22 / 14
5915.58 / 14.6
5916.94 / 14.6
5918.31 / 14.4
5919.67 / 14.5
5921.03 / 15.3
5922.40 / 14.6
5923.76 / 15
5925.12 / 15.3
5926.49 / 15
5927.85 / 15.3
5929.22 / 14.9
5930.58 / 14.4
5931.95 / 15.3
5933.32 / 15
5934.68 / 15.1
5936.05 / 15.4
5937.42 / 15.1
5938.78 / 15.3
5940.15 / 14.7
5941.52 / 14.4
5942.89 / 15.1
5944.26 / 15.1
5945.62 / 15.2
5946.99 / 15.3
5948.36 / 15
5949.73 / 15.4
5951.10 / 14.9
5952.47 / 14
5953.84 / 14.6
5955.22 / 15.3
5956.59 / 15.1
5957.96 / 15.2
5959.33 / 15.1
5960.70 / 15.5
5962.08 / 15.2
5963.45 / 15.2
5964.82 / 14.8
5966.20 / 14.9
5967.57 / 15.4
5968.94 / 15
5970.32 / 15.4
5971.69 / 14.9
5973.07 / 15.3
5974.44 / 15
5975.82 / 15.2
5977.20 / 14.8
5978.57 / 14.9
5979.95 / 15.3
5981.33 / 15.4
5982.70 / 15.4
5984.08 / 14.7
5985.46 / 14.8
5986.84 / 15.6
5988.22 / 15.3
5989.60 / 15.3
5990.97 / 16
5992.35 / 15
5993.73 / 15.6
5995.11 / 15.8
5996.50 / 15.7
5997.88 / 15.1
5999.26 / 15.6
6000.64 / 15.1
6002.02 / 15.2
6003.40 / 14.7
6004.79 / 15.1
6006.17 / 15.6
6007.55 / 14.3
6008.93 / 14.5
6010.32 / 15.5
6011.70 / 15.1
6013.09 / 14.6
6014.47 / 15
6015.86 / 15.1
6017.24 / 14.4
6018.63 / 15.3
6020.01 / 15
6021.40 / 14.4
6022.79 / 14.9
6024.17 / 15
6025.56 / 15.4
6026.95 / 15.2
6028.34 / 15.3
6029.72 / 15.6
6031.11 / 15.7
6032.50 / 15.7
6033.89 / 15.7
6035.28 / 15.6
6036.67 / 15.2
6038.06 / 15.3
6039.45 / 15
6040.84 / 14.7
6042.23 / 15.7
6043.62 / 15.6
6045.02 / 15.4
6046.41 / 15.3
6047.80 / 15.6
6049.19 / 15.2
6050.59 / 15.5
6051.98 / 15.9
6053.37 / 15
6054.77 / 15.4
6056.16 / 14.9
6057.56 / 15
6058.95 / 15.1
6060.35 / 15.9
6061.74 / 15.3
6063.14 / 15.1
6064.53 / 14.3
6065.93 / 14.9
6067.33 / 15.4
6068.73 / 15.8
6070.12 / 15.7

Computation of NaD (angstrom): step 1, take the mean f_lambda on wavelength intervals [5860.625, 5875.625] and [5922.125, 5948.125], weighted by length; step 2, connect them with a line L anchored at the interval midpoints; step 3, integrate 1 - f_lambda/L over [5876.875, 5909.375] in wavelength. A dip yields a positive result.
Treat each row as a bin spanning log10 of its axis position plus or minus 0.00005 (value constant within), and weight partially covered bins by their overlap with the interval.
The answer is 6.2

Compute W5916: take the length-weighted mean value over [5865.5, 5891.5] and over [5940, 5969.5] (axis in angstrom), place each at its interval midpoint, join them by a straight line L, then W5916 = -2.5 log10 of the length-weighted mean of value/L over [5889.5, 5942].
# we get 0.05 mag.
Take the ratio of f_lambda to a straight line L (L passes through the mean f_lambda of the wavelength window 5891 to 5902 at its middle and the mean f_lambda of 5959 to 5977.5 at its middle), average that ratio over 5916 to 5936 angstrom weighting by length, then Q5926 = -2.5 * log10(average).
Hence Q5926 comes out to -0.23 mag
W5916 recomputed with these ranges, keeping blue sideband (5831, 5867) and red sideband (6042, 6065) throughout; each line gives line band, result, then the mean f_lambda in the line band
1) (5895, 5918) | 0.111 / 13.5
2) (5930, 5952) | 0.001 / 15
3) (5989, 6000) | -0.024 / 15.5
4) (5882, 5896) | 0.434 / 10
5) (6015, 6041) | 0.004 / 15.2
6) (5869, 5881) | -0.004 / 15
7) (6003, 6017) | 0.020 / 14.9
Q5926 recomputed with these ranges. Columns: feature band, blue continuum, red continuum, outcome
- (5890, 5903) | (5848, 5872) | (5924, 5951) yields 0.43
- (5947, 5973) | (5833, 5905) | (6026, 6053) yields -0.04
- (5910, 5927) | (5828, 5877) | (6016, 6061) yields 0.02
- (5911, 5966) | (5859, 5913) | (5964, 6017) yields -0.06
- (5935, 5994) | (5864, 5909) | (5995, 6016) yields -0.06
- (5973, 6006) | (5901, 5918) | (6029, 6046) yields 0.00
